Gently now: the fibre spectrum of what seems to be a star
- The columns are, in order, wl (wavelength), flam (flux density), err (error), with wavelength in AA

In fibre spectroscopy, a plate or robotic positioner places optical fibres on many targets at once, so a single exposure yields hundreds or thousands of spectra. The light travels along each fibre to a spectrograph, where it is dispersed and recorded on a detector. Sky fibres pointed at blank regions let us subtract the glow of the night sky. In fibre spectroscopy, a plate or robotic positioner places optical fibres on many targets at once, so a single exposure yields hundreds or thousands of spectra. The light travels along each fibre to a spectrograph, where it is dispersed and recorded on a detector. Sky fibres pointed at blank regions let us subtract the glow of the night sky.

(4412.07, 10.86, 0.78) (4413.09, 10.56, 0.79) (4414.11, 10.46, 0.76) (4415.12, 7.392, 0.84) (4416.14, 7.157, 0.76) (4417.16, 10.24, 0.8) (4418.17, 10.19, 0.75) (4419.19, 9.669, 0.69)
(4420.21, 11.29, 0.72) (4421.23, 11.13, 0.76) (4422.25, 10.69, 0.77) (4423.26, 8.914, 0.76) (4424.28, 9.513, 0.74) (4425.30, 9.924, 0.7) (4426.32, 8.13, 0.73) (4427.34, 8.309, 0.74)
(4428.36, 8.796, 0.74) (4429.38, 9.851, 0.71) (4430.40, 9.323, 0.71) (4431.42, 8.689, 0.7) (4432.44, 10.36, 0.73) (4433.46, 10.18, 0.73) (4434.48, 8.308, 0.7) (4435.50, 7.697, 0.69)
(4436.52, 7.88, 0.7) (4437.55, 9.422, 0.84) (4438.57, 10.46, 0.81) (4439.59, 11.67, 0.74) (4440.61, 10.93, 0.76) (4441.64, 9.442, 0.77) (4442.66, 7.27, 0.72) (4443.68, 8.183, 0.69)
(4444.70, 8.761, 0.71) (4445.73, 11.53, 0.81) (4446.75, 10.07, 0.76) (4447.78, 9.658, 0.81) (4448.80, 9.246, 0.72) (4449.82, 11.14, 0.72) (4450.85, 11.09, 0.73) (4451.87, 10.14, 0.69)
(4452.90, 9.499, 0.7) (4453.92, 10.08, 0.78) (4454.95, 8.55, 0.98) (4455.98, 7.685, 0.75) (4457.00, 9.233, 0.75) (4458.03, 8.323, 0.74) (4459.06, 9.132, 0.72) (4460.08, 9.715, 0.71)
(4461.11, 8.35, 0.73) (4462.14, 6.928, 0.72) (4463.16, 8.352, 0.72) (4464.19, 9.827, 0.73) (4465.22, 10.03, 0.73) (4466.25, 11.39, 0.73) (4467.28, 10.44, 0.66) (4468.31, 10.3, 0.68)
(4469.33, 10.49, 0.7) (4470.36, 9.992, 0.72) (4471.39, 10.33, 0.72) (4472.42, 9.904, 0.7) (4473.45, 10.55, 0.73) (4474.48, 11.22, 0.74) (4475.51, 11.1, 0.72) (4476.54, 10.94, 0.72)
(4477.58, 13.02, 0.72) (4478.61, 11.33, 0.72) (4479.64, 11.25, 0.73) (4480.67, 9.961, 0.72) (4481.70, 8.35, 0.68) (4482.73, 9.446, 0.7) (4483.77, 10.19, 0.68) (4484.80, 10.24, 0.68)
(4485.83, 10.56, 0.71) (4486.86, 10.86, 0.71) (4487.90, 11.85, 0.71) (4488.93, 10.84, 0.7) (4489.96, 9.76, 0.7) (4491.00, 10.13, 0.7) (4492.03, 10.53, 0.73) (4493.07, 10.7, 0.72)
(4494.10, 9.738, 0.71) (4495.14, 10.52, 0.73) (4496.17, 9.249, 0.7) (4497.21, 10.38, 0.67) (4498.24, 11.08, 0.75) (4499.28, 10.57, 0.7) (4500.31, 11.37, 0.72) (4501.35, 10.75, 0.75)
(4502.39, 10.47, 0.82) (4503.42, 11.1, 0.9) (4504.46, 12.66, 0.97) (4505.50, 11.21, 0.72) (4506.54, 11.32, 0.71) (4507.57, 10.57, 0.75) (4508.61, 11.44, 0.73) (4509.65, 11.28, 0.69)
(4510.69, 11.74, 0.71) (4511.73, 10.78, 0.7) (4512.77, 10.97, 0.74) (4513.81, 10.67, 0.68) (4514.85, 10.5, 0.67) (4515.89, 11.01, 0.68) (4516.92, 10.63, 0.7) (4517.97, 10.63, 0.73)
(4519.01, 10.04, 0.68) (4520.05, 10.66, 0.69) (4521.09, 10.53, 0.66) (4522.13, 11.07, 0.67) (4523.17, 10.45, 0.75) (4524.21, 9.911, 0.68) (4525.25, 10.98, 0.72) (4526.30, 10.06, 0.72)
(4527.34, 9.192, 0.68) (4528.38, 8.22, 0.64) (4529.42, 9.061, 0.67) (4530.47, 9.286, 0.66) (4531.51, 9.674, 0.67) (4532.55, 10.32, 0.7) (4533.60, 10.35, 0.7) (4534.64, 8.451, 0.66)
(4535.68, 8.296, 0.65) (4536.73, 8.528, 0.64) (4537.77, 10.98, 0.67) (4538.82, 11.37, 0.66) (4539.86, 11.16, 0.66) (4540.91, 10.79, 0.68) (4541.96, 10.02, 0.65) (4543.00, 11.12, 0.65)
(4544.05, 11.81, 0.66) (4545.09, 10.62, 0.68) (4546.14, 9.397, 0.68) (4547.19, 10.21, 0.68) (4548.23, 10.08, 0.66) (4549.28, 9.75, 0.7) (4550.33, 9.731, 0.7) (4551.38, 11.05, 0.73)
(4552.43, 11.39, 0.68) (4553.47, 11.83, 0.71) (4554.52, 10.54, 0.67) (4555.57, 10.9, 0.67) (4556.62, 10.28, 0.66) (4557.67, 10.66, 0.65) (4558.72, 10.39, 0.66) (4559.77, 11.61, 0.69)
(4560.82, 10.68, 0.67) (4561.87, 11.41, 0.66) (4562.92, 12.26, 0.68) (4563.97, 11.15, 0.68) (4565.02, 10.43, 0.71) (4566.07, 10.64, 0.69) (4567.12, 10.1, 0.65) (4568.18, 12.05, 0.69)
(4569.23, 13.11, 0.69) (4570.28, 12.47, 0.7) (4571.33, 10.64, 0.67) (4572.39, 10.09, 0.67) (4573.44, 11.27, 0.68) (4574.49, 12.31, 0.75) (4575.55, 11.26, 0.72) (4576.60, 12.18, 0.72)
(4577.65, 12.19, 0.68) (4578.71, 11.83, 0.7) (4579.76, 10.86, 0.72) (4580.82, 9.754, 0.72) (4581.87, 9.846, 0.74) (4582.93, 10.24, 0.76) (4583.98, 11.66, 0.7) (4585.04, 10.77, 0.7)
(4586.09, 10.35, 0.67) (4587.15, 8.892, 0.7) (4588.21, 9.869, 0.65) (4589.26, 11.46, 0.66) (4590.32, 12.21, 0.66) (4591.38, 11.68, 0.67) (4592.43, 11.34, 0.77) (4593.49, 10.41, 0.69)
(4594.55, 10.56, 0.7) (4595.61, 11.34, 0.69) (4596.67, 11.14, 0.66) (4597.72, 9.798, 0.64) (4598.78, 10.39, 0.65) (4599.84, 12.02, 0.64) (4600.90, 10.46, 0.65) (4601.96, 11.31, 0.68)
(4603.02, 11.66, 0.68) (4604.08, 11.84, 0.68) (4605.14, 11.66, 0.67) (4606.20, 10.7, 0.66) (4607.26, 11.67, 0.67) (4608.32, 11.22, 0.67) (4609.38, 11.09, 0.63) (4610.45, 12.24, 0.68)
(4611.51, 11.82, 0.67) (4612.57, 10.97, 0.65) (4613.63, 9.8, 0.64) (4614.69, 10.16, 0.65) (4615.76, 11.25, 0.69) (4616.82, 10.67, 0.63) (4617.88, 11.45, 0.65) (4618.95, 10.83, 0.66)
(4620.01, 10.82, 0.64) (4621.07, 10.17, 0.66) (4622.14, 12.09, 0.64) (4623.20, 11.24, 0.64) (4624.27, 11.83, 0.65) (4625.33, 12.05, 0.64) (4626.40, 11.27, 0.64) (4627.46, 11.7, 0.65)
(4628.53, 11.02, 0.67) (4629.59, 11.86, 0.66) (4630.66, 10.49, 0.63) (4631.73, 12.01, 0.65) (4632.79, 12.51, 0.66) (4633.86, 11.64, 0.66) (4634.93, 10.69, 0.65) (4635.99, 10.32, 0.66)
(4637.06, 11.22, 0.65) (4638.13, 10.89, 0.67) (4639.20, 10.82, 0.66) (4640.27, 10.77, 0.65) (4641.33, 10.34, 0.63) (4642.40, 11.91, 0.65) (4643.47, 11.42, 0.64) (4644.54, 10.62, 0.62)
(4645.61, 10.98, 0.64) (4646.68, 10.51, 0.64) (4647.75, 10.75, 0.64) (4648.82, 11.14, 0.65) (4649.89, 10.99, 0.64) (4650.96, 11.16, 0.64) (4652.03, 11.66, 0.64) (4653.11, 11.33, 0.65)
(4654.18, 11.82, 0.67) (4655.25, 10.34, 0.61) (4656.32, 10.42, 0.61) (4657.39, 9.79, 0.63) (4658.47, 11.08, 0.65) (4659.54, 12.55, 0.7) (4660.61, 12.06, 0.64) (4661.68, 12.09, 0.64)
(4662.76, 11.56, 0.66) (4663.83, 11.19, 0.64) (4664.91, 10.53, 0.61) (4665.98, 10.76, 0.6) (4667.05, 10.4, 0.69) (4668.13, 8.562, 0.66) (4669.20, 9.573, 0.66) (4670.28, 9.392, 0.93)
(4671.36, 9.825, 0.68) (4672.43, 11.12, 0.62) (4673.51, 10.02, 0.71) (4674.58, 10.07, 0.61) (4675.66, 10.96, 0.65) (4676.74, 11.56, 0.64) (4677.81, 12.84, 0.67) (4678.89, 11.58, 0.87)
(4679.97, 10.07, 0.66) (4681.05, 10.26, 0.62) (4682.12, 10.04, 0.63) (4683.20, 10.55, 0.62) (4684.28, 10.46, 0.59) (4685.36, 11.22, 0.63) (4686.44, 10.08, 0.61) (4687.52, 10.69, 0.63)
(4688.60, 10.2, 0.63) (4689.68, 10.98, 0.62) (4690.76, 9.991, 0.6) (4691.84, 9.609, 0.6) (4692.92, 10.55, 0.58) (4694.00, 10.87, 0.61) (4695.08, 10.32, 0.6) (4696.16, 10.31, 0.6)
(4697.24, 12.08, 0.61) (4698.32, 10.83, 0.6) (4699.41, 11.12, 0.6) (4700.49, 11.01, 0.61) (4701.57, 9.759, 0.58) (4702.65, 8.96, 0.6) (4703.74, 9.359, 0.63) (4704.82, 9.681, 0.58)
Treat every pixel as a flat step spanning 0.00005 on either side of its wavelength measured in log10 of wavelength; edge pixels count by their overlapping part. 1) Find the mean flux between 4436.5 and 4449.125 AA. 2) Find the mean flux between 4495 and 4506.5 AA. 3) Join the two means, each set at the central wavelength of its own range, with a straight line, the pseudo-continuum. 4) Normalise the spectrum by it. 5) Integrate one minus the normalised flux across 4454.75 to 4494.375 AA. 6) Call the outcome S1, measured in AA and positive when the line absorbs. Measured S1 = 1.06 AA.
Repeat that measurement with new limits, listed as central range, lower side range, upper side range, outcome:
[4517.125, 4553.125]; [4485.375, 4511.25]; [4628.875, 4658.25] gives 2.38 AA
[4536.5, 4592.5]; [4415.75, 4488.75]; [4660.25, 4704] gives -4.11 AA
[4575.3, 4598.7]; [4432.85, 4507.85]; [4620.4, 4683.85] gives -0.48 AA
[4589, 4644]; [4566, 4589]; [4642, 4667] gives -0.55 AA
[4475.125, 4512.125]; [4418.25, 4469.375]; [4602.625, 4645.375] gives -2.85 AA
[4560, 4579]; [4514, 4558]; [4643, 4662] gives -1.66 AA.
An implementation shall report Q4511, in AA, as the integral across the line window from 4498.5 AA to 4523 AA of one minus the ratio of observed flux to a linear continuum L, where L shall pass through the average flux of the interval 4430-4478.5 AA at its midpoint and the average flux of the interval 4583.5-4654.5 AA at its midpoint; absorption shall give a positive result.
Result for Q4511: -1.8 AA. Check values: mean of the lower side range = 9.73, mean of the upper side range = 11.1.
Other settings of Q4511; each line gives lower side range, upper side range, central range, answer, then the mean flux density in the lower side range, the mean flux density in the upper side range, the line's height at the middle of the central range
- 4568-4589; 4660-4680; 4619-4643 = -0.8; 11.1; 10.8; 10.9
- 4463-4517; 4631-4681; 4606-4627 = -0.6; 10.7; 10.9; 10.9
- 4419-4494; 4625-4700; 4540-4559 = -0.5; 9.85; 10.9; 10.3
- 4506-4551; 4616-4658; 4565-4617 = -1.5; 10.3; 11.1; 10.8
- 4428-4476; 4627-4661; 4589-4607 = -0.7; 9.61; 11.1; 10.8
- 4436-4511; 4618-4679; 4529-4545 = 0.6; 10.2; 11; 10.5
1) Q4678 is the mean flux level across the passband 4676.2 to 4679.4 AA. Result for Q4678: 12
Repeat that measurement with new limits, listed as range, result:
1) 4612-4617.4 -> 10.6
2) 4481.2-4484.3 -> 9.33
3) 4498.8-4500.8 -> 11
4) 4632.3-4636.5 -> 11.3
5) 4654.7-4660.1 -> 10.9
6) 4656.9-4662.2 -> 11.5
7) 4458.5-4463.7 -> 8.51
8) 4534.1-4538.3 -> 9.08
